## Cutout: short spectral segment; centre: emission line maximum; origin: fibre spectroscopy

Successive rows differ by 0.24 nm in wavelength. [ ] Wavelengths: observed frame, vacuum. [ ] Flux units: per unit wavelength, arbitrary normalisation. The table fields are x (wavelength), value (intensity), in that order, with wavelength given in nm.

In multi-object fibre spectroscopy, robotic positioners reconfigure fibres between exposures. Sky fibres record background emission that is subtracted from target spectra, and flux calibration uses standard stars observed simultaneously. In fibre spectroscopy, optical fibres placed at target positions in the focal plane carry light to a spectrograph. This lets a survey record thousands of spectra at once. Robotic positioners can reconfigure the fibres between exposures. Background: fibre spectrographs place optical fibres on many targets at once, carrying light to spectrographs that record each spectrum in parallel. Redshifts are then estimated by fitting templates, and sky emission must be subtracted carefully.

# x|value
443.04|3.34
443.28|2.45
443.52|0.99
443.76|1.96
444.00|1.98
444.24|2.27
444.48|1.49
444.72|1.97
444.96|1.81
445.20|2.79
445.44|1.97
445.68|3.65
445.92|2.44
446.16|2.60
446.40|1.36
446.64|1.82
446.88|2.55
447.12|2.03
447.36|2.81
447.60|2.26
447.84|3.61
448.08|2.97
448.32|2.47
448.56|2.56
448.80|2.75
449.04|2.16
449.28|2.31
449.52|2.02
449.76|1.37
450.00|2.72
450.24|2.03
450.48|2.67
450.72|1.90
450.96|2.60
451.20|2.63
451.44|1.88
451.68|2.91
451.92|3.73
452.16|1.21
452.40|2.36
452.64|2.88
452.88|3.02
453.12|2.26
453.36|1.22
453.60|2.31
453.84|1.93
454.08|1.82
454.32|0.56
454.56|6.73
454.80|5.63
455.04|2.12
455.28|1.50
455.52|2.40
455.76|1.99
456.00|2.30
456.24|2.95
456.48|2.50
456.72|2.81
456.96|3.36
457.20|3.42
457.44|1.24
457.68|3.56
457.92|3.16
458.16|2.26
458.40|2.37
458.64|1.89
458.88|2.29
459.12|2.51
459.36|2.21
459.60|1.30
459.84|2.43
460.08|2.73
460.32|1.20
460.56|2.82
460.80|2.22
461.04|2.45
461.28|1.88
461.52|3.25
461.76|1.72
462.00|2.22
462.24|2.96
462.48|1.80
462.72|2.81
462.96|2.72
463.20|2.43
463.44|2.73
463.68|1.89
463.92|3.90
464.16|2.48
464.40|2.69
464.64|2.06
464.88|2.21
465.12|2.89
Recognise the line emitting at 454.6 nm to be H-gamma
